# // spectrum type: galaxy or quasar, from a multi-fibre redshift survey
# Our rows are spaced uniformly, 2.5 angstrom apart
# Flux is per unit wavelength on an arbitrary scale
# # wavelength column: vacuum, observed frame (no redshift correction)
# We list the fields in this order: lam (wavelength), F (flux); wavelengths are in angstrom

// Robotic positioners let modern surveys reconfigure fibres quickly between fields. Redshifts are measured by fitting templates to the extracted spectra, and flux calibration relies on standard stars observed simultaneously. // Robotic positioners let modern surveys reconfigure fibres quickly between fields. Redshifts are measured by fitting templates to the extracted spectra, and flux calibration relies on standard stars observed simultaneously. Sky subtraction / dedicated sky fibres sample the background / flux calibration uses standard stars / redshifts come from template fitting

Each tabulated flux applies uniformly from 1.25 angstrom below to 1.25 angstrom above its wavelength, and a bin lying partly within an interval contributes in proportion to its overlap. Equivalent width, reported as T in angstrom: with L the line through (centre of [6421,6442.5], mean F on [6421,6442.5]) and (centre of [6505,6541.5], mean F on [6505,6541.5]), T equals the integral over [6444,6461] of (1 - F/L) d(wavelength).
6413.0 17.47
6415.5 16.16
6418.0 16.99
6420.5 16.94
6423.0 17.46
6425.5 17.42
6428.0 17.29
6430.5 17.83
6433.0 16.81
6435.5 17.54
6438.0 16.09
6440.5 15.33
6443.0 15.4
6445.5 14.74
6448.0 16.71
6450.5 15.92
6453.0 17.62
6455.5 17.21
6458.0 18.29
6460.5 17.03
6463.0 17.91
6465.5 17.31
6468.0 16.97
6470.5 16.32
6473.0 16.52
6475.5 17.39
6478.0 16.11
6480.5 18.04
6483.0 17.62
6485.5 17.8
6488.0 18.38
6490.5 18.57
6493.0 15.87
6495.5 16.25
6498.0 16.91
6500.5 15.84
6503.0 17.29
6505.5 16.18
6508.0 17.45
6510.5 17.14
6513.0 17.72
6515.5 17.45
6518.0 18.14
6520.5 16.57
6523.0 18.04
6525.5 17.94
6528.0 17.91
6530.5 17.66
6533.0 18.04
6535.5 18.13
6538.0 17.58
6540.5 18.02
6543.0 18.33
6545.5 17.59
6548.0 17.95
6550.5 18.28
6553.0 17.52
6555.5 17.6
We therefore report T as 0.3 angstrom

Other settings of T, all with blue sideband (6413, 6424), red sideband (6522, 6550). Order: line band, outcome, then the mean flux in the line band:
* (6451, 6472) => 0.0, 17.3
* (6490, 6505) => 0.8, 16.7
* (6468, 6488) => 0.3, 17.2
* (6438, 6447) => 1.0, 15.3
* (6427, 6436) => -0.2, 17.4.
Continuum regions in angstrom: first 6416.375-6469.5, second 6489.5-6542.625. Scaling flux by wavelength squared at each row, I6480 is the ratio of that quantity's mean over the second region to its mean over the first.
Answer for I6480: 1.05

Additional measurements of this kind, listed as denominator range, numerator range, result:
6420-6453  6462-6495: 1.05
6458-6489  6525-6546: 1.05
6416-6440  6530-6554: 1.09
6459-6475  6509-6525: 1.04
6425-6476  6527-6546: 1.09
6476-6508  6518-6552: 1.06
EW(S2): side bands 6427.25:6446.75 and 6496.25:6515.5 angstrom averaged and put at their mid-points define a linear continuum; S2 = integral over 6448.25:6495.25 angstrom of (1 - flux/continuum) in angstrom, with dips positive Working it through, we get -1.6 angstrom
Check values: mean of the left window 16.4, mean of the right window 16.9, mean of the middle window 17.2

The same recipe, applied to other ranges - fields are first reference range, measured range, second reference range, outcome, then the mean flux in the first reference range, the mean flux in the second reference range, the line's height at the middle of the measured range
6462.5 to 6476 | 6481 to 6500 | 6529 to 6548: 0.0 angstrom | 17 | 17.9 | 17.3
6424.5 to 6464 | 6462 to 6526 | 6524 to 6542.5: 0.8 angstrom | 16.8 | 17.9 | 17.4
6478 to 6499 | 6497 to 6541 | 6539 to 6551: 0.7 angstrom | 17.4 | 18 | 17.7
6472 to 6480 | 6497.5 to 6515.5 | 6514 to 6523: 0.3 angstrom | 16.8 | 17.5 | 17.3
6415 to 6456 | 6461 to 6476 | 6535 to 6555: 0.0 angstrom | 16.7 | 17.9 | 17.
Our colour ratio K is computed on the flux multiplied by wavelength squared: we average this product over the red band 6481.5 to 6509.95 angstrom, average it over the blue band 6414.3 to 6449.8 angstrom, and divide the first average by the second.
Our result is 1.05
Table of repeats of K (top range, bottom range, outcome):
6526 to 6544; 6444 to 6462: 1.10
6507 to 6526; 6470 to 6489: 1.03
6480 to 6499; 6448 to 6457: 1.04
